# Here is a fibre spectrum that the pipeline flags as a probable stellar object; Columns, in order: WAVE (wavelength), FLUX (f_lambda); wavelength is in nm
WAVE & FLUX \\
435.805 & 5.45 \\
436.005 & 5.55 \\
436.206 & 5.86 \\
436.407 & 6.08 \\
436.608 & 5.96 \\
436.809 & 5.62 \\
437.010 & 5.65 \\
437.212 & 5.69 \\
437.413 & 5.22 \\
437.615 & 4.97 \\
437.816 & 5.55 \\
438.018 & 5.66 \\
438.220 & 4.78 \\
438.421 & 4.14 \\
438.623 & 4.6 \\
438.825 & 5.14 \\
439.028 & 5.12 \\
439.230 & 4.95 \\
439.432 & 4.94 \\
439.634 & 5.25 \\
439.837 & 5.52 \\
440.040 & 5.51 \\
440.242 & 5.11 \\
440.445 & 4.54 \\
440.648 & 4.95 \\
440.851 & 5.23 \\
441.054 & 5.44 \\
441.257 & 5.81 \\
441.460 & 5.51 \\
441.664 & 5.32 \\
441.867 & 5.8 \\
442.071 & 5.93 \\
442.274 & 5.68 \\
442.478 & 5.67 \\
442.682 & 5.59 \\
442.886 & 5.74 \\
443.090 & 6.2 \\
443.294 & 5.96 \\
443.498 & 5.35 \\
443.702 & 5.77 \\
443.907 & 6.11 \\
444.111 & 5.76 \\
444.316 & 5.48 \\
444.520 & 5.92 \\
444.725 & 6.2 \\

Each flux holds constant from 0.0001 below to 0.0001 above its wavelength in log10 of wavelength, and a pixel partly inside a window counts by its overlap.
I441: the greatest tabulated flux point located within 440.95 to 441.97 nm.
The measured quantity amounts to 5.81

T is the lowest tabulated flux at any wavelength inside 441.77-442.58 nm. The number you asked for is 5.67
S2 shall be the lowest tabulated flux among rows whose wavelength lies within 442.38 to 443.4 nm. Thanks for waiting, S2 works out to 5.59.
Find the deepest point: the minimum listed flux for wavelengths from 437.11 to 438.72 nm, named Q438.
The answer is 4.14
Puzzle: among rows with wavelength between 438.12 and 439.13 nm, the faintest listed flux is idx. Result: 4.14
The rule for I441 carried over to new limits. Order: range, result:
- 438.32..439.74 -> 5.25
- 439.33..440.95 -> 5.52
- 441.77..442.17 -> 5.93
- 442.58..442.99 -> 5.74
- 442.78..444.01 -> 6.2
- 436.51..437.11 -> 5.96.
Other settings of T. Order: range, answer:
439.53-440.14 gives 5.25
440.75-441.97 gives 5.23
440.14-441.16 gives 4.54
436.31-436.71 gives 5.96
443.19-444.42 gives 5.35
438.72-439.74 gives 4.94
